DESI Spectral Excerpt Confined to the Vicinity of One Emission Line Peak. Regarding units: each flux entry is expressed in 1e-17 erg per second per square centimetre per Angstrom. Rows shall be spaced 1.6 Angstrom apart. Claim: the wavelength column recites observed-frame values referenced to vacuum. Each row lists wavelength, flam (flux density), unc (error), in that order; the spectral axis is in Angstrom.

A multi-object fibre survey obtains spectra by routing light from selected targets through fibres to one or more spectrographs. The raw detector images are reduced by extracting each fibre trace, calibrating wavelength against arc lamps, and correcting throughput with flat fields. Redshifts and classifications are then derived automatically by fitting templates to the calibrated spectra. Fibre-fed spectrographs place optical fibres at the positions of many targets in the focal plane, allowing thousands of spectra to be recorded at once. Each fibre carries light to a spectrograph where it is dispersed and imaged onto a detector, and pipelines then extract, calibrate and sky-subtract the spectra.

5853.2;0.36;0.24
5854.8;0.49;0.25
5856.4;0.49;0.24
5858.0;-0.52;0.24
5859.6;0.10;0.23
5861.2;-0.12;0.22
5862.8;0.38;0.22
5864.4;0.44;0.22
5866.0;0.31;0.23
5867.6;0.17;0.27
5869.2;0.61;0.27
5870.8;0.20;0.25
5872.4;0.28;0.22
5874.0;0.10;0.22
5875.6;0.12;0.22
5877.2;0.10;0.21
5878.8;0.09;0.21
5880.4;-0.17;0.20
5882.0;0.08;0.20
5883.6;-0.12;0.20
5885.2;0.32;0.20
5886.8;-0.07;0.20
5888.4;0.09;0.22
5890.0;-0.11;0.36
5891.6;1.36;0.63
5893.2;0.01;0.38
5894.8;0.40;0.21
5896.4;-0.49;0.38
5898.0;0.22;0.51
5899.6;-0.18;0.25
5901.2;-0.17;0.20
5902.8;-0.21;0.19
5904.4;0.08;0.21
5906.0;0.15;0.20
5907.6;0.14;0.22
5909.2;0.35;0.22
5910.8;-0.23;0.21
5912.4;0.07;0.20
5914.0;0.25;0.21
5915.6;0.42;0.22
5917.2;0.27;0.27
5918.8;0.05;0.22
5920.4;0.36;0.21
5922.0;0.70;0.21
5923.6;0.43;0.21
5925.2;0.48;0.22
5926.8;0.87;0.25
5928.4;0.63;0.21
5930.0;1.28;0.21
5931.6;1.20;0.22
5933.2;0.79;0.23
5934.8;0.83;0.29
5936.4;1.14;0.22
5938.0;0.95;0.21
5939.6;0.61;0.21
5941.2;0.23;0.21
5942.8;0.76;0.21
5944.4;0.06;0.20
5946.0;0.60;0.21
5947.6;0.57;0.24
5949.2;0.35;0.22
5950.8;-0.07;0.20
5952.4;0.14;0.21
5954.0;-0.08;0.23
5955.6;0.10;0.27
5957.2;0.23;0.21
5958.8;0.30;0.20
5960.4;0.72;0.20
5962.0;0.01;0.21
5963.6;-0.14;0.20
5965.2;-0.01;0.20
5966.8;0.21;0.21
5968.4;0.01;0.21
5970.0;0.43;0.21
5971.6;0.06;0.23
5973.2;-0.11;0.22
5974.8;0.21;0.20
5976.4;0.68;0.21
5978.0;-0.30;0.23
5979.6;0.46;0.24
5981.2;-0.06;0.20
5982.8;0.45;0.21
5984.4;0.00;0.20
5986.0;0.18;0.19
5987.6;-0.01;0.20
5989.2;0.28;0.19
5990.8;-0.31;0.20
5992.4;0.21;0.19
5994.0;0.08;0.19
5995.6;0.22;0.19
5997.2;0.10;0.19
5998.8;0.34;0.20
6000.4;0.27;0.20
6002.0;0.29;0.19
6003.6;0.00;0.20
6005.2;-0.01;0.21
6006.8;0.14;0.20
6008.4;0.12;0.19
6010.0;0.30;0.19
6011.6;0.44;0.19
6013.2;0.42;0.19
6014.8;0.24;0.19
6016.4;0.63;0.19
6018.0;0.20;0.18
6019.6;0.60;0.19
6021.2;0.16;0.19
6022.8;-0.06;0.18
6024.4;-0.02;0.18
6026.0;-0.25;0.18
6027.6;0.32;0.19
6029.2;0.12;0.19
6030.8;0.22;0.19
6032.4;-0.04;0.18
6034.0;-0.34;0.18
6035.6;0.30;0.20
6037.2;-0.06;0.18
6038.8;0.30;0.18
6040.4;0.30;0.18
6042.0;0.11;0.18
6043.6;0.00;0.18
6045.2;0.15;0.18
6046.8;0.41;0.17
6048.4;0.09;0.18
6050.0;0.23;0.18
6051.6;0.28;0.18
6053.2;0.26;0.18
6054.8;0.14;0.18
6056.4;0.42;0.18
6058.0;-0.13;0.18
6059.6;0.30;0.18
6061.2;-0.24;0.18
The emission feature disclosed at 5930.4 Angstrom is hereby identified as [O II]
